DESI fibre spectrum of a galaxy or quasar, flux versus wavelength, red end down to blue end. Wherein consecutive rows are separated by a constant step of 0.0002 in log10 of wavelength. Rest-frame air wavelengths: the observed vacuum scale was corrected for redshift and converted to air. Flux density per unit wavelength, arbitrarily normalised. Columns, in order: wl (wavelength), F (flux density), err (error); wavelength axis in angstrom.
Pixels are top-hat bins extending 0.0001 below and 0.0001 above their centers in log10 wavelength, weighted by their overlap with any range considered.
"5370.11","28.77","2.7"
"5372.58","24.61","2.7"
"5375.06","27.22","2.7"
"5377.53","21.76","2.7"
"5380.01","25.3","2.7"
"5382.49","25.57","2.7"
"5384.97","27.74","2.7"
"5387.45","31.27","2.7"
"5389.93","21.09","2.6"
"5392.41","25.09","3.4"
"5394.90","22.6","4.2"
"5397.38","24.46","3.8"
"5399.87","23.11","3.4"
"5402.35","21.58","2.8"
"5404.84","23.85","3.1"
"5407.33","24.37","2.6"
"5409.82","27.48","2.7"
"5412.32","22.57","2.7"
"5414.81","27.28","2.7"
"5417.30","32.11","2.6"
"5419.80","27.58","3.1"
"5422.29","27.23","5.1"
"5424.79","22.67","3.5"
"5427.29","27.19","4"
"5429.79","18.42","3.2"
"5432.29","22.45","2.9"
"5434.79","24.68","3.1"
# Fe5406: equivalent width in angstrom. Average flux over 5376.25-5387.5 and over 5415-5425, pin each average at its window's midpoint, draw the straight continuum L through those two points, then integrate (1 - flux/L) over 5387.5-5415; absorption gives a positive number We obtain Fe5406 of 2.78 angstrom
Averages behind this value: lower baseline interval 25.8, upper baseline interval 27.9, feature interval 24.1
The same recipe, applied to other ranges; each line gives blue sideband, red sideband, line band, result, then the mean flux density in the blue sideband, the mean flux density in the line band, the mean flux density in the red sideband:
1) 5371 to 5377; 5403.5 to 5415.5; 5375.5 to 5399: 0.3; 25.6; 25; 25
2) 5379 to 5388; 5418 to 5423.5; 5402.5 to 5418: 1.1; 27.2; 25.7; 27.9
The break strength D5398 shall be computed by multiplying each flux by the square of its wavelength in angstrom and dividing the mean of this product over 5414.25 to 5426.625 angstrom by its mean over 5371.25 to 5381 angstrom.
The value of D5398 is 1.1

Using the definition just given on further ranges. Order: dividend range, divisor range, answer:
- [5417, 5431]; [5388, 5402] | 1.09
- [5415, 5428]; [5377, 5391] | 1.08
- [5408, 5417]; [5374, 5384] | 1.07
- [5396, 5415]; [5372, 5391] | 0.95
